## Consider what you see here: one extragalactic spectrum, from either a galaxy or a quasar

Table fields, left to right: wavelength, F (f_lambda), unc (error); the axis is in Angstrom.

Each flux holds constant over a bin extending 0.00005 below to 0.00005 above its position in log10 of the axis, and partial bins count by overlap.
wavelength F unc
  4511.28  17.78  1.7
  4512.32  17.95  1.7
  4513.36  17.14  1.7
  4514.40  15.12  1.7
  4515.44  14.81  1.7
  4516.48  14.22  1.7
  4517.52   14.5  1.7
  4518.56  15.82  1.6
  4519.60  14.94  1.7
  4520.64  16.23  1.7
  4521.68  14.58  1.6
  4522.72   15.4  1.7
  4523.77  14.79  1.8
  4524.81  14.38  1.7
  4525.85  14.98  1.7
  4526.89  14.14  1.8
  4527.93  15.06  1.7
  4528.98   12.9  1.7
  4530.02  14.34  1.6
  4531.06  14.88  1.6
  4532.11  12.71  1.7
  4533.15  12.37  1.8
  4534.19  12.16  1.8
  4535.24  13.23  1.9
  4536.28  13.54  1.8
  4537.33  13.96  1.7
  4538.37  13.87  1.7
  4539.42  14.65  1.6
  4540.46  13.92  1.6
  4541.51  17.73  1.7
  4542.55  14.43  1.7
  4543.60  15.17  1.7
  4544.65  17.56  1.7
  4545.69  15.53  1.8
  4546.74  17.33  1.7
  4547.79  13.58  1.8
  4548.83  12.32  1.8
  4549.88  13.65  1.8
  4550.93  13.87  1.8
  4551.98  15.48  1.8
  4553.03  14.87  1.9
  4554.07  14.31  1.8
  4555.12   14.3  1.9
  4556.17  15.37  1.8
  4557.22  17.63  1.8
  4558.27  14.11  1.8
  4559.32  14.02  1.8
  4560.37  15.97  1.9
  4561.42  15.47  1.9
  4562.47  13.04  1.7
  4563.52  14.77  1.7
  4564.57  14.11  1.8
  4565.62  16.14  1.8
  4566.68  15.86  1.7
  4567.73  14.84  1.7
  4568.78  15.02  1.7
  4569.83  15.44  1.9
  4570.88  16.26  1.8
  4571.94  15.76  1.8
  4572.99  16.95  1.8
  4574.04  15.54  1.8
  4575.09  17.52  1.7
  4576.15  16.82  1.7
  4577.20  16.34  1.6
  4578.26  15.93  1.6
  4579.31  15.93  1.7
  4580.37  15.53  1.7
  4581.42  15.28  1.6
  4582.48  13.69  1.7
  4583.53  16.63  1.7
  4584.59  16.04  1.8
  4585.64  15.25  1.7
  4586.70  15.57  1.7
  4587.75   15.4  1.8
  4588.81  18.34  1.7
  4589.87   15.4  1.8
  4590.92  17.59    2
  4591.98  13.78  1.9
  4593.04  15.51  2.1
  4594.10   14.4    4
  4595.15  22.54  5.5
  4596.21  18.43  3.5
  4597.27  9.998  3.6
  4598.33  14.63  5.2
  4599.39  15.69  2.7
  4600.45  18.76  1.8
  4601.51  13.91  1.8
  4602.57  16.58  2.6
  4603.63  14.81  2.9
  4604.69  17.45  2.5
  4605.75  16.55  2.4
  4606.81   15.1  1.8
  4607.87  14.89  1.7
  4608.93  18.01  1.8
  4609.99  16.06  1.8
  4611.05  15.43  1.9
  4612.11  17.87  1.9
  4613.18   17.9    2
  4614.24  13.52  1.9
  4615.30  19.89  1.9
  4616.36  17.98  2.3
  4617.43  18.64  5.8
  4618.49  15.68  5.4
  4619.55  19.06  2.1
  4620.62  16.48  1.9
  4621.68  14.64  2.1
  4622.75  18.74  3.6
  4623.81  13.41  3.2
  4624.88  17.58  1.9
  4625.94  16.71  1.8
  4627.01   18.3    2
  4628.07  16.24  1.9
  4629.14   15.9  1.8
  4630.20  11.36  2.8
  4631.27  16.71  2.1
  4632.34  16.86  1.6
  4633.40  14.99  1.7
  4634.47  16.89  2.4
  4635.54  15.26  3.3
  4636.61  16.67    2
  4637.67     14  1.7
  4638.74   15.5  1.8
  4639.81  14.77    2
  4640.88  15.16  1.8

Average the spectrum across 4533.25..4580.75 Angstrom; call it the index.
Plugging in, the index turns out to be 15.1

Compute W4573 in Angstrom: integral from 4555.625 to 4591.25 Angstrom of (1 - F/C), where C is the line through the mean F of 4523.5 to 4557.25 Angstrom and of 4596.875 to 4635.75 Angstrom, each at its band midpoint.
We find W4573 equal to -1.1 Angstrom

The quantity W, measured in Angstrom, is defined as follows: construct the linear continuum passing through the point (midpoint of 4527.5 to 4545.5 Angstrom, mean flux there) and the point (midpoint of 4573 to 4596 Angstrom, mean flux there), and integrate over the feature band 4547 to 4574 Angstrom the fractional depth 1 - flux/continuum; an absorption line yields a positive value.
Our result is 0.5 Angstrom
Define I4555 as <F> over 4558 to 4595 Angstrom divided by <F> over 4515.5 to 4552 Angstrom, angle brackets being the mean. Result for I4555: 1.1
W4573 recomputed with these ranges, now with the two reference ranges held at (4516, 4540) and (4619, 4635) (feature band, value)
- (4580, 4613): -0.8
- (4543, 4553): -0.2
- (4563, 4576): -0.5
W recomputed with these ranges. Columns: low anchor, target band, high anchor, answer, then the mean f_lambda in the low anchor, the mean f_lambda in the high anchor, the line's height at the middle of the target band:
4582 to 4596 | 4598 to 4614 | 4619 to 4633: 0.0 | 16.2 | 16.3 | 16.3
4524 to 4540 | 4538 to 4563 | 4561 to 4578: -0.4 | 13.8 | 15.6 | 14.7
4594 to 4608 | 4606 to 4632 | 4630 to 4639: -1.2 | 16.1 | 15.5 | 15.8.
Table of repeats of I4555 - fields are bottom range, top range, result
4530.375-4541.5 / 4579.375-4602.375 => 1.15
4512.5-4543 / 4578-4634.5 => 1.11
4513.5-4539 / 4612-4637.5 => 1.15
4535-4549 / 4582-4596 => 1.09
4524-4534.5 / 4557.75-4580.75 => 1.12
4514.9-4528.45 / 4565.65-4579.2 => 1.07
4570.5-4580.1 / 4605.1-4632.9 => 1.01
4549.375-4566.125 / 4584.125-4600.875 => 1.08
